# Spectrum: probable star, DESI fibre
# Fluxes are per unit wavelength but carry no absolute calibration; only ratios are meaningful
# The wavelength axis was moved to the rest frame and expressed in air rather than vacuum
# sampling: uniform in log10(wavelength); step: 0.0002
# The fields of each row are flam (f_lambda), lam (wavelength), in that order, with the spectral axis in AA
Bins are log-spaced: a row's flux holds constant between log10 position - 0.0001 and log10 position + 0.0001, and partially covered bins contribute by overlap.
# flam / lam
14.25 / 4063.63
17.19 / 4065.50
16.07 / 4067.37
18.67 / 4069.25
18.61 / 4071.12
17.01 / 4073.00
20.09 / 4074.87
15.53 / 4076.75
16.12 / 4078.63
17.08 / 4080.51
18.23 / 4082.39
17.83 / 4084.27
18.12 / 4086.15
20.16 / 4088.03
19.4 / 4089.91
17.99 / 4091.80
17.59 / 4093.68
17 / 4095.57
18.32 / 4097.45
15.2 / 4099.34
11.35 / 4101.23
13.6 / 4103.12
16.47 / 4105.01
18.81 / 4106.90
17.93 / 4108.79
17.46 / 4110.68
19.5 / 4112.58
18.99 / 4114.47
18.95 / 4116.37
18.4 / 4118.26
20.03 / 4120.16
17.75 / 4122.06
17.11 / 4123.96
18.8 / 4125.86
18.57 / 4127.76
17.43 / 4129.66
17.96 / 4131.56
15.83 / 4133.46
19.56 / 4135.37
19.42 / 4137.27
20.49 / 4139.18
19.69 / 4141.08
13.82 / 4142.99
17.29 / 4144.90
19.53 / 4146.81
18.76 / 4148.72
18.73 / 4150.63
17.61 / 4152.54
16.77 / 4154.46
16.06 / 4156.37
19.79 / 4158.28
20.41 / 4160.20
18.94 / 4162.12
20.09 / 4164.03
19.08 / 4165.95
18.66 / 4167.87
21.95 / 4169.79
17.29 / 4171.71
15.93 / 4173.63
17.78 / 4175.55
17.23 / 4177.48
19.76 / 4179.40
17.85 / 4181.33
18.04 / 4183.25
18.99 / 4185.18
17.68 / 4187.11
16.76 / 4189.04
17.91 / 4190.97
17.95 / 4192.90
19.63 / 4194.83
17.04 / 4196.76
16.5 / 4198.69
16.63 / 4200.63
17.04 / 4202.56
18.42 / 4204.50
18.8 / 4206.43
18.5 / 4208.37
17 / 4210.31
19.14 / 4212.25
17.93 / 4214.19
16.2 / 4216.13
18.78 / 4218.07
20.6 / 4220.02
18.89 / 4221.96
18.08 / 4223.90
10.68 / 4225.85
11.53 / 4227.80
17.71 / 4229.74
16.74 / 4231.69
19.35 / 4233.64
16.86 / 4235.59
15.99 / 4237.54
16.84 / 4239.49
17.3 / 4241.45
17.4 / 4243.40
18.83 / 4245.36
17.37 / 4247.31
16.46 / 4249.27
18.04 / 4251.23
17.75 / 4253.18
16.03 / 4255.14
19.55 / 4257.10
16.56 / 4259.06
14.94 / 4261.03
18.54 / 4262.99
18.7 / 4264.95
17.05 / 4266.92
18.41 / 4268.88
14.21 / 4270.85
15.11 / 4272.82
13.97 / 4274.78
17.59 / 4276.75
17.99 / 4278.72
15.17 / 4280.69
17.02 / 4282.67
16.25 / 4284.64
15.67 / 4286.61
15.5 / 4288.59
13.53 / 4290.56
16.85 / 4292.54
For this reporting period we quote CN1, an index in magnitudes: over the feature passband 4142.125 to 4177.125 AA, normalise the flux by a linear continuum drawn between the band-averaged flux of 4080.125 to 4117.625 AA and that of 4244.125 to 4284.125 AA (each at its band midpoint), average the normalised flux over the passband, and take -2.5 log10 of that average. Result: -0.06 mag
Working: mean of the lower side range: 17.5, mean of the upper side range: 17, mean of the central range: 18.2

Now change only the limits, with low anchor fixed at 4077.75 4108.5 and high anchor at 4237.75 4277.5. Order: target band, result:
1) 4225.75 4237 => 0.08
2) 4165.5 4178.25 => -0.07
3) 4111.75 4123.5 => -0.11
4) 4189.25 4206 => -0.04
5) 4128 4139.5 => -0.08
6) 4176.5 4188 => -0.07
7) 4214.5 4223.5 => -0.09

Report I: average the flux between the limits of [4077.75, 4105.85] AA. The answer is 17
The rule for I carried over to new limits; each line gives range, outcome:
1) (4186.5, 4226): 17.8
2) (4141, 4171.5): 18.5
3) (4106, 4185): 18.4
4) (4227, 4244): 16.7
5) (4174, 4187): 18.1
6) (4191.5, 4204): 17.5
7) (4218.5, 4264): 17.1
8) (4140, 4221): 18.2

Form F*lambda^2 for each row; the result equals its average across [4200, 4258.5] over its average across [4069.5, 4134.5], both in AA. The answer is 1.05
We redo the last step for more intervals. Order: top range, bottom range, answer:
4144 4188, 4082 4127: 1.07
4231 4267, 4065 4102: 1.08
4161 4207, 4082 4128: 1.06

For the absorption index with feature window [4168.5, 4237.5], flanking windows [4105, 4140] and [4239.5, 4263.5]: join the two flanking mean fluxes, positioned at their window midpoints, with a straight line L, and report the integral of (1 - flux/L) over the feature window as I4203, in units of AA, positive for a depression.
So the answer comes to 0.6 AA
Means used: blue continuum 18.4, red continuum 17.3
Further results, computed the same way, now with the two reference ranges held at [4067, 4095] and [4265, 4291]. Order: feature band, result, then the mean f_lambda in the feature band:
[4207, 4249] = -1.66 AA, 17.2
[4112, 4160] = -2.43 AA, 18.3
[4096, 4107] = 1.42 AA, 15.4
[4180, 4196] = -1.12 AA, 18.1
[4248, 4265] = -1.06 AA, 17.3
